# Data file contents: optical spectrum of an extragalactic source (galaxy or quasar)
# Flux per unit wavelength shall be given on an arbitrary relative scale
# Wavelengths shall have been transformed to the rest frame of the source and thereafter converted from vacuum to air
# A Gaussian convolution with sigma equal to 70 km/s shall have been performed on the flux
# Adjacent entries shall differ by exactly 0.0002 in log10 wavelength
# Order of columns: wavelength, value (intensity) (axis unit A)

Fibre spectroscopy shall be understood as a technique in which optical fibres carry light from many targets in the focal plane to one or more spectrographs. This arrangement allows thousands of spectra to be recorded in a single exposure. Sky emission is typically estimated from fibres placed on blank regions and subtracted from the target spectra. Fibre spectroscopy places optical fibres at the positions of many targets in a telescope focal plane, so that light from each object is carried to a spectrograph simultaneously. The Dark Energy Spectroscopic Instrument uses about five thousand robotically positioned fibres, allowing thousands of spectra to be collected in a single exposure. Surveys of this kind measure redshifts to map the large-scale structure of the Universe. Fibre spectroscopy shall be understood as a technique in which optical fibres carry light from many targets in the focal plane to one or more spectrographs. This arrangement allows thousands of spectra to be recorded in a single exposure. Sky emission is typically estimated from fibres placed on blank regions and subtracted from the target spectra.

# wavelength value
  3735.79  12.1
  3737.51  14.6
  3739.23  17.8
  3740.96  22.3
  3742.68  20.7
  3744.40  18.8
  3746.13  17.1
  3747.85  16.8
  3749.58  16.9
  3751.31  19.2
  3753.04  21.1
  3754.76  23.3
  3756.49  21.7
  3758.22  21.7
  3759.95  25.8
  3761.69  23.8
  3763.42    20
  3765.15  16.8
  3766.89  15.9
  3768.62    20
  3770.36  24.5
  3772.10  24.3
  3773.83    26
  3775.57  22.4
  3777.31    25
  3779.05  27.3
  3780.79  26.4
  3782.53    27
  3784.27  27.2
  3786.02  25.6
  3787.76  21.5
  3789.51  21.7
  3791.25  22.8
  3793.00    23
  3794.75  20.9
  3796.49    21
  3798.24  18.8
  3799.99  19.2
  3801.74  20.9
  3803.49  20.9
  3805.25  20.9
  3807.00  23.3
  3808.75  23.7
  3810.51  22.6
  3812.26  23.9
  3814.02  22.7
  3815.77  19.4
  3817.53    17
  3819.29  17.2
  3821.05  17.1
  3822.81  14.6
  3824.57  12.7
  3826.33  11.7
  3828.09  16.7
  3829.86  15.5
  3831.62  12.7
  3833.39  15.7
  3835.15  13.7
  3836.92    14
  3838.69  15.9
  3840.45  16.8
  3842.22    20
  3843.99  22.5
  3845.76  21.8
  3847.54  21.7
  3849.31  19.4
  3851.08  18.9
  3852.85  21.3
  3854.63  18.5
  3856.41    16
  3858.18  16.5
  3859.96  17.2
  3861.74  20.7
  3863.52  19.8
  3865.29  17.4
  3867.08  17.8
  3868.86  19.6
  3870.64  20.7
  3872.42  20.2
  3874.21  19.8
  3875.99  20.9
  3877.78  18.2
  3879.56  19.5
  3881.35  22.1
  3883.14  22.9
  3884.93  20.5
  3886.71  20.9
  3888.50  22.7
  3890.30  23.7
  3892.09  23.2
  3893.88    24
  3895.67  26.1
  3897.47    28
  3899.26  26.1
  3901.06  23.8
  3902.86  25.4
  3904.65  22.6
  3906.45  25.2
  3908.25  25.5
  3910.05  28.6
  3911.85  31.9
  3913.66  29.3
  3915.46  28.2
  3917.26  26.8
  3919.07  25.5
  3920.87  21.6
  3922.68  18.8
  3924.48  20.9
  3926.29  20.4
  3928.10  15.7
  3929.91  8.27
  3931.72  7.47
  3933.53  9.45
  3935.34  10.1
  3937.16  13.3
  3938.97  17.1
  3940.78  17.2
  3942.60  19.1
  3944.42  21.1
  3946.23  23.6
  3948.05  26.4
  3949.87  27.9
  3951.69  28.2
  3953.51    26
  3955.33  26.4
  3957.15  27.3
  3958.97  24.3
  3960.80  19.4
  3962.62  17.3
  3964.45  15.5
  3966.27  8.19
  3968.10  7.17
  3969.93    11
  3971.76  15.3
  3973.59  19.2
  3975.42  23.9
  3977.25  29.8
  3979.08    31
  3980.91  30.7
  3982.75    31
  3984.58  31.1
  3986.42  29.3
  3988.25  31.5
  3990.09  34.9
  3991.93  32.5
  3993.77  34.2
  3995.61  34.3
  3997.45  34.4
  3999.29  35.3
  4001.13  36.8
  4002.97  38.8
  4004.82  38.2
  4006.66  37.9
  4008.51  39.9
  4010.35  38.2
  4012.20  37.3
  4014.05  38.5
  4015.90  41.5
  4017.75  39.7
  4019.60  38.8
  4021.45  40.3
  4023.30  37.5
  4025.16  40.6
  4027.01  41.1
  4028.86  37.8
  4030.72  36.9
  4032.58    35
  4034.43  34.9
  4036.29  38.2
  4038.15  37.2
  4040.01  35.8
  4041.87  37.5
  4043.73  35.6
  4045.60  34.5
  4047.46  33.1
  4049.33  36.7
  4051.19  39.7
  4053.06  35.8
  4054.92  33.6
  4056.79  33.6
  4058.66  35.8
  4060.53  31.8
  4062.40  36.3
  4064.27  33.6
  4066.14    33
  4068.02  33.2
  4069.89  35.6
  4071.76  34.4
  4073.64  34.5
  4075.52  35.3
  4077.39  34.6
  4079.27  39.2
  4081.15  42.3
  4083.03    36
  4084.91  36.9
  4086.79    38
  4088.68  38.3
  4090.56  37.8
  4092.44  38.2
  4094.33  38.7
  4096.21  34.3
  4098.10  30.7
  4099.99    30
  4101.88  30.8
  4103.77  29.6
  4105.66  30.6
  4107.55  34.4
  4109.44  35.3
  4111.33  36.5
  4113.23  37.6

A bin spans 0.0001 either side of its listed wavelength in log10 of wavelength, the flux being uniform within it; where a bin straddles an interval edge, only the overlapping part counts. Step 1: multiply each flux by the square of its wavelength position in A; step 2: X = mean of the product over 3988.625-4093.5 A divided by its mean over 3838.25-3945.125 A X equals 1.9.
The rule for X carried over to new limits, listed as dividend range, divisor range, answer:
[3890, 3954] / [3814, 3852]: 1.35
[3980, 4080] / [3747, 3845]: 1.99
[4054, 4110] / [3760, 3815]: 1.79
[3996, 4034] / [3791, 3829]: 2.17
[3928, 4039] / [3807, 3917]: 1.46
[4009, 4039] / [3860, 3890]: 2.05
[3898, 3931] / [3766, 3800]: 1.09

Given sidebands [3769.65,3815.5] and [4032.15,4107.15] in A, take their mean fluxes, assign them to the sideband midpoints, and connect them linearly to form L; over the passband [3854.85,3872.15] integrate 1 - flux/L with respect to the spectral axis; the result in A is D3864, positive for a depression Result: 5.13 A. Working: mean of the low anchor 23.2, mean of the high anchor 35.3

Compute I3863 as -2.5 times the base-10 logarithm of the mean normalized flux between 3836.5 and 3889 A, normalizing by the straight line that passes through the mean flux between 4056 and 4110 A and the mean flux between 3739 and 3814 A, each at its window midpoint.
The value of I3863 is 0.29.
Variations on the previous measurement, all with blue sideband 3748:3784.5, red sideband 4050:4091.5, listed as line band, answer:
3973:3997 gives 0.06 mag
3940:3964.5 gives 0.31 mag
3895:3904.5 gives 0.11 mag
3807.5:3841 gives 0.41 mag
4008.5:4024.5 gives -0.17 mag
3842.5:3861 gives 0.33 mag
